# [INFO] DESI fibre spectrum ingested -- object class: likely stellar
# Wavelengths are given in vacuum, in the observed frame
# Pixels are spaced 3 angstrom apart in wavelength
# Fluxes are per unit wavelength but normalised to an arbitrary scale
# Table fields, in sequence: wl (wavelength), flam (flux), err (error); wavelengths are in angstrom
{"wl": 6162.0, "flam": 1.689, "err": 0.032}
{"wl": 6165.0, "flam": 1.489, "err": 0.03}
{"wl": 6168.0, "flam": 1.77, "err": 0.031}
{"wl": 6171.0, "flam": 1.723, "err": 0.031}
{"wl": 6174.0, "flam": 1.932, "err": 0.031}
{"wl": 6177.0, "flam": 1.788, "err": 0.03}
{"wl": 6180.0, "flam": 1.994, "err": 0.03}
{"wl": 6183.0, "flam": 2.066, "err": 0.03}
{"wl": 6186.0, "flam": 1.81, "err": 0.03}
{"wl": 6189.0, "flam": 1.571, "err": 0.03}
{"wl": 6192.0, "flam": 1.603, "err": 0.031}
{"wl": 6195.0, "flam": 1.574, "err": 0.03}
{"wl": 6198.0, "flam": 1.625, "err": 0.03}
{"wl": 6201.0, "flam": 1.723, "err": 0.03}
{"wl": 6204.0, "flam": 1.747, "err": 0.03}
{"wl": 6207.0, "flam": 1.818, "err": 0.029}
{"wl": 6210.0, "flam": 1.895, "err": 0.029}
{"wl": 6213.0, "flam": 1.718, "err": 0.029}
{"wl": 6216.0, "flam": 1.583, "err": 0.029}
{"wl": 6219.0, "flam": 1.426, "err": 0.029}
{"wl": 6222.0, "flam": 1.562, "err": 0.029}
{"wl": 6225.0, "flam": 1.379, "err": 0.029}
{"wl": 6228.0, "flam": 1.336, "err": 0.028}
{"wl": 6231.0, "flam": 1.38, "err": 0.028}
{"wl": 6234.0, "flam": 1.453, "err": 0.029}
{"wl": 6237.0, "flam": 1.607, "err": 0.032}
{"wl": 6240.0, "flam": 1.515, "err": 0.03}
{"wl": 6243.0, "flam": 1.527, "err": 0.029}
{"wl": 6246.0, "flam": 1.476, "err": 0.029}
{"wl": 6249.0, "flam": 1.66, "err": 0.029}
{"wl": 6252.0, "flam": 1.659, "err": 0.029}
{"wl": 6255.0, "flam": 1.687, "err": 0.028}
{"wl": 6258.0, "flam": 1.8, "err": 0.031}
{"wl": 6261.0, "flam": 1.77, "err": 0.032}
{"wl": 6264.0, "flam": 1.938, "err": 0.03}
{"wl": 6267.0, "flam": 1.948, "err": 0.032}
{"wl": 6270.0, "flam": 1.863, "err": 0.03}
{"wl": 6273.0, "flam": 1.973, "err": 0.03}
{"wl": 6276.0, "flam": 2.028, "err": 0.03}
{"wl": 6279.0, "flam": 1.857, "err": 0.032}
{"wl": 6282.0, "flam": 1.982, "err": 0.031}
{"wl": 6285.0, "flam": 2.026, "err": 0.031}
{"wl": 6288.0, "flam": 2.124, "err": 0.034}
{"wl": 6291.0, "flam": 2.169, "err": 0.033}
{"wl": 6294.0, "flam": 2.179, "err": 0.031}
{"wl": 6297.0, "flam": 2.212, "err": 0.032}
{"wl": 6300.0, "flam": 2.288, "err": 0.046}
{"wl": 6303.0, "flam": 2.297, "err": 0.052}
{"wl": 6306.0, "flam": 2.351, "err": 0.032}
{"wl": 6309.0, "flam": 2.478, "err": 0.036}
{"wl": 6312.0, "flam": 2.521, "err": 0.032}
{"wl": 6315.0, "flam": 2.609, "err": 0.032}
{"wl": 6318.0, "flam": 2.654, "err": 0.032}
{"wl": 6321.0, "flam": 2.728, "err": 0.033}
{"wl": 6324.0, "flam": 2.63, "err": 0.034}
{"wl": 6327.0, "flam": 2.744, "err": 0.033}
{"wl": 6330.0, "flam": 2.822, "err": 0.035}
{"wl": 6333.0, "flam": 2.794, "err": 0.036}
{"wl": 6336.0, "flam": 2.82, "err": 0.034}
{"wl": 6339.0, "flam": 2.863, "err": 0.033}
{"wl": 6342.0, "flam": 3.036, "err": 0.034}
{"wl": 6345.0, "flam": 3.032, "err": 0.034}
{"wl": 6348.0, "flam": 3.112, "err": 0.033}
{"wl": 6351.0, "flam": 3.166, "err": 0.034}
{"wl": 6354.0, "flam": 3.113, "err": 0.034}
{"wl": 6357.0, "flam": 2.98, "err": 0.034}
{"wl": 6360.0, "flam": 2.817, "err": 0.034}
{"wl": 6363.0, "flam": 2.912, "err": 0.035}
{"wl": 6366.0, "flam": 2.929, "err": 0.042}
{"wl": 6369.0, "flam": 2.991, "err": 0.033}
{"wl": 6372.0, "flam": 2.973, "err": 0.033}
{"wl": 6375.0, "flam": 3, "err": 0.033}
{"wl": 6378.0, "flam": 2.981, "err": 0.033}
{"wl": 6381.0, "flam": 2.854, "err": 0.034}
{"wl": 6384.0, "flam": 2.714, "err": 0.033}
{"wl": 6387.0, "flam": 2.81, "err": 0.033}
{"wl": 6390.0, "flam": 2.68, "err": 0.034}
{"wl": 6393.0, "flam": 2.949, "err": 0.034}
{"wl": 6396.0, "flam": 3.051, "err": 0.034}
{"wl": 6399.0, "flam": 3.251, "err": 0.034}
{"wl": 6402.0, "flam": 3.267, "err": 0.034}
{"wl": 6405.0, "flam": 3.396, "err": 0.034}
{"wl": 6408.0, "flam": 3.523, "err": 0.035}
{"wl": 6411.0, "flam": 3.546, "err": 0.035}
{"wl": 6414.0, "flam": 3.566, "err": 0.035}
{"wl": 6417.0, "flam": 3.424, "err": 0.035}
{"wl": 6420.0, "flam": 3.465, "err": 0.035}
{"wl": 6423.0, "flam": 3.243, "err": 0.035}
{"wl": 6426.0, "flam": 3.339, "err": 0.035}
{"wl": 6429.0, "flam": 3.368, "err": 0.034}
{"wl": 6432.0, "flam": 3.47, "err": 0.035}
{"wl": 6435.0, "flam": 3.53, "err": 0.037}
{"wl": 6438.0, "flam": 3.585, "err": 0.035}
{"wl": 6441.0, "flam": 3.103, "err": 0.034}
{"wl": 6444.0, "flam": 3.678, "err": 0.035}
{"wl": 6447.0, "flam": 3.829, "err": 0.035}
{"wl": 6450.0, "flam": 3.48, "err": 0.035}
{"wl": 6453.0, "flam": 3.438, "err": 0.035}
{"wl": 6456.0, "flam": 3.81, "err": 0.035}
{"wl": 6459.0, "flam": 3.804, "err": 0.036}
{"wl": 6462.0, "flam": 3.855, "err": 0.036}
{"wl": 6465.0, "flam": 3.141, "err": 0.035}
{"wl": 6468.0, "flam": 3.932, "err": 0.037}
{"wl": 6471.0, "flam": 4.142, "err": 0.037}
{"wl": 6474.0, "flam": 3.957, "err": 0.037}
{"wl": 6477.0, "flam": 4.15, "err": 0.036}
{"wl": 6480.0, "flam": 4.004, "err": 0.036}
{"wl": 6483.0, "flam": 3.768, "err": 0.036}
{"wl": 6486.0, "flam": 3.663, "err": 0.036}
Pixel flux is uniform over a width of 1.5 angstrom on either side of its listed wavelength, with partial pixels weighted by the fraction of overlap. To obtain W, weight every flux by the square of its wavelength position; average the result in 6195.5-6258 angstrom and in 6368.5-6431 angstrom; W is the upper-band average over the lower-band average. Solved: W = 2.10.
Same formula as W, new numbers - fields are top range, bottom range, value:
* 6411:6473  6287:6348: 1.43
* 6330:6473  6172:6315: 1.86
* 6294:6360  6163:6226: 1.66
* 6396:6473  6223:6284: 2.20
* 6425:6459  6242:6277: 2.10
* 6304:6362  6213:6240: 1.95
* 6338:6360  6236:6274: 1.81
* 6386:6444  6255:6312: 1.66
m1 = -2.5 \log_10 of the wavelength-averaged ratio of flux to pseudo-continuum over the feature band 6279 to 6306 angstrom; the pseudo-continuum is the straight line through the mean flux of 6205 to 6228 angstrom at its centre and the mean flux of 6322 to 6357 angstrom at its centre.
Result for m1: 0.13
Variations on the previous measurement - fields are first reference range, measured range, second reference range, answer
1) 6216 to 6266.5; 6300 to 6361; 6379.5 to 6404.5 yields -0.15 mag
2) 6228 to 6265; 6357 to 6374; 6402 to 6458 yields -0.04 mag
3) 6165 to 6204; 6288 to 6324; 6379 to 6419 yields 0.06 mag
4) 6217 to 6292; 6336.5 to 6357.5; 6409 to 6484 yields -0.15 mag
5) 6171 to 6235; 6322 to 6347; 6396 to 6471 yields -0.05 mag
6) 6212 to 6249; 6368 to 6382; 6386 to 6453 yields -0.02 mag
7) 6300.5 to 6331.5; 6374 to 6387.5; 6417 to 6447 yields 0.07 mag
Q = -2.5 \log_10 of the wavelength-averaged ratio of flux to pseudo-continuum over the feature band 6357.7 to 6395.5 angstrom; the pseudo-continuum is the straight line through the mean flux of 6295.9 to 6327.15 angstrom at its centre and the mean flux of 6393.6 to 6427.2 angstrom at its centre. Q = 0.06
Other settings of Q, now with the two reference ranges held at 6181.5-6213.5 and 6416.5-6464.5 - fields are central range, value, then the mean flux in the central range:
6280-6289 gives 0.17 mag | 2.03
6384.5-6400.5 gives 0.08 mag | 2.93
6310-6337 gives -0.01 mag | 2.7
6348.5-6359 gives -0.07 mag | 3.08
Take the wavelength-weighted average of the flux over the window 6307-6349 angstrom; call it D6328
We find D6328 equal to 2.77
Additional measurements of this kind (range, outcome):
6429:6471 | 3.6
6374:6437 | 3.22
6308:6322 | 2.6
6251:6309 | 2.02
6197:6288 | 1.71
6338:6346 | 2.98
